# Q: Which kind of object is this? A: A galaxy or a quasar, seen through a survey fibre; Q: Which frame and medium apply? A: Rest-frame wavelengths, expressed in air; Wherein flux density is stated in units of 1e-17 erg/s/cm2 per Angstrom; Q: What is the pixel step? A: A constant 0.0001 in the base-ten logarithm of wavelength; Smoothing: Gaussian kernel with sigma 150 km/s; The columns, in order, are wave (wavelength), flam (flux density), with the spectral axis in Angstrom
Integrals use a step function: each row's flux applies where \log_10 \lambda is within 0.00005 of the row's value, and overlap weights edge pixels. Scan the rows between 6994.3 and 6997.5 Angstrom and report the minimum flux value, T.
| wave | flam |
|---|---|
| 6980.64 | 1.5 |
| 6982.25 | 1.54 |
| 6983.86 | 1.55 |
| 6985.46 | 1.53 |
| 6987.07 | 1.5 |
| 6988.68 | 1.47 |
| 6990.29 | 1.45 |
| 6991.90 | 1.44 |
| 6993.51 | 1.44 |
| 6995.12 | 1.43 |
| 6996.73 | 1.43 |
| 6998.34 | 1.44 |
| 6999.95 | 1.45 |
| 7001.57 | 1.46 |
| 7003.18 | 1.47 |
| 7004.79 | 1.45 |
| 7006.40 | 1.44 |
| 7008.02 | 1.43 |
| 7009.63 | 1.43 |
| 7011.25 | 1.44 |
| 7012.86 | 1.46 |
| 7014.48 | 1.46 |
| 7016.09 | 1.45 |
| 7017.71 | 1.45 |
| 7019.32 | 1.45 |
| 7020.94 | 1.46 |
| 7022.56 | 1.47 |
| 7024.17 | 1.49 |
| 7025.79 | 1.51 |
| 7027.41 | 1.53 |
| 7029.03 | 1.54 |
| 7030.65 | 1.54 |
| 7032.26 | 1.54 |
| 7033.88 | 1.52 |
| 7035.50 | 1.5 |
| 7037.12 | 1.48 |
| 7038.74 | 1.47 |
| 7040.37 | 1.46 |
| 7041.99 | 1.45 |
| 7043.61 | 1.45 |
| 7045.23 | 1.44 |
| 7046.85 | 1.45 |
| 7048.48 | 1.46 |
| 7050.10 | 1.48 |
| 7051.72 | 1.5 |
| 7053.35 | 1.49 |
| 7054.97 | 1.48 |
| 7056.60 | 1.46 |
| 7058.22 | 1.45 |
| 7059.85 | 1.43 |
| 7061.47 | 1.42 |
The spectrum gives 1.43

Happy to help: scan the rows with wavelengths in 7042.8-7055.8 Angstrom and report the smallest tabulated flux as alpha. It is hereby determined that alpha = 1.44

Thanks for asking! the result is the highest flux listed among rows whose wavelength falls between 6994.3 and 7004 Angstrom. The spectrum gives 1.47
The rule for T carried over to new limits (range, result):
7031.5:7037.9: 1.48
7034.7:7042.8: 1.45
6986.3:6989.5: 1.47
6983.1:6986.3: 1.53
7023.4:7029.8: 1.49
